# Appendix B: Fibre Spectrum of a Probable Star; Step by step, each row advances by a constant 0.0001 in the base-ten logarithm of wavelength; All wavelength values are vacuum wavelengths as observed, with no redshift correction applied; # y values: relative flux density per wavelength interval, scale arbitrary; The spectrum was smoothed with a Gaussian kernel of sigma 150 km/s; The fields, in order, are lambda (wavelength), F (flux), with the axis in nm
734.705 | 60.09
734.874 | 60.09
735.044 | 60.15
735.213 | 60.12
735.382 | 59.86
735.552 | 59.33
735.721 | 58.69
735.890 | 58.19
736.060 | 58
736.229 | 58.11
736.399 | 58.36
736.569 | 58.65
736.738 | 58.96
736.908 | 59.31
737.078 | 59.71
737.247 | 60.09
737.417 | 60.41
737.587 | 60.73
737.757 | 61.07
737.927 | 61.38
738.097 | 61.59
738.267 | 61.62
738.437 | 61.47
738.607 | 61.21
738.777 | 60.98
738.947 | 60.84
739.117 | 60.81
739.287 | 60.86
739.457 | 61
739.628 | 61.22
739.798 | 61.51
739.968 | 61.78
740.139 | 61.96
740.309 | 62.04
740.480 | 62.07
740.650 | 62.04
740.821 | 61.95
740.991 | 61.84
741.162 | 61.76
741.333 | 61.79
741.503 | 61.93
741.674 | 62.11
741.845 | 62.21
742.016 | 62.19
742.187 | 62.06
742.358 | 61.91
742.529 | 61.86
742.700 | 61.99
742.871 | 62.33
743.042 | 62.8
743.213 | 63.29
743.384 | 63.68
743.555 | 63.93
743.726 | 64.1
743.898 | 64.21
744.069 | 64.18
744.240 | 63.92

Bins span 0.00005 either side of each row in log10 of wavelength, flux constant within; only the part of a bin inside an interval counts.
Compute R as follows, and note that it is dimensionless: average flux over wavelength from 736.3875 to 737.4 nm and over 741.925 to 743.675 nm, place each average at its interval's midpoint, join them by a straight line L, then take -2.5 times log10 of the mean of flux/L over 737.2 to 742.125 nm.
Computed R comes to -0.01 mag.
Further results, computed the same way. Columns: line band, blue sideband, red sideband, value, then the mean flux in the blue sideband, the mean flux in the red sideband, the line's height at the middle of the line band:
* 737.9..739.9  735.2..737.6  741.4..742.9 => -0.01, 59.2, 62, 60.4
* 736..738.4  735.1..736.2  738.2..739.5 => 0.00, 59.1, 61.1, 60.1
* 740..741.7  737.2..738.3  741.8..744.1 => 0.00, 60.9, 62.9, 62.1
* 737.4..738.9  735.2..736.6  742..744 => -0.02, 58.7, 62.9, 60.1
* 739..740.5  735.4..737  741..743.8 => -0.01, 58.7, 62.5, 60.8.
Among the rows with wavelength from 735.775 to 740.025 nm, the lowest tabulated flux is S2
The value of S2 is 58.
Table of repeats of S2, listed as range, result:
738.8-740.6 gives 60.81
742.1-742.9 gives 61.86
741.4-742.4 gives 61.91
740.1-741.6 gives 61.76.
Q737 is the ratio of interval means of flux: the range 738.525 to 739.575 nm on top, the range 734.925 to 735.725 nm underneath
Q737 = 1.02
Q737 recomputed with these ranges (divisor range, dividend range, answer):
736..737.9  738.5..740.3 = 1.03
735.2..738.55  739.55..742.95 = 1.04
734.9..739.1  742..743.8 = 1.05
